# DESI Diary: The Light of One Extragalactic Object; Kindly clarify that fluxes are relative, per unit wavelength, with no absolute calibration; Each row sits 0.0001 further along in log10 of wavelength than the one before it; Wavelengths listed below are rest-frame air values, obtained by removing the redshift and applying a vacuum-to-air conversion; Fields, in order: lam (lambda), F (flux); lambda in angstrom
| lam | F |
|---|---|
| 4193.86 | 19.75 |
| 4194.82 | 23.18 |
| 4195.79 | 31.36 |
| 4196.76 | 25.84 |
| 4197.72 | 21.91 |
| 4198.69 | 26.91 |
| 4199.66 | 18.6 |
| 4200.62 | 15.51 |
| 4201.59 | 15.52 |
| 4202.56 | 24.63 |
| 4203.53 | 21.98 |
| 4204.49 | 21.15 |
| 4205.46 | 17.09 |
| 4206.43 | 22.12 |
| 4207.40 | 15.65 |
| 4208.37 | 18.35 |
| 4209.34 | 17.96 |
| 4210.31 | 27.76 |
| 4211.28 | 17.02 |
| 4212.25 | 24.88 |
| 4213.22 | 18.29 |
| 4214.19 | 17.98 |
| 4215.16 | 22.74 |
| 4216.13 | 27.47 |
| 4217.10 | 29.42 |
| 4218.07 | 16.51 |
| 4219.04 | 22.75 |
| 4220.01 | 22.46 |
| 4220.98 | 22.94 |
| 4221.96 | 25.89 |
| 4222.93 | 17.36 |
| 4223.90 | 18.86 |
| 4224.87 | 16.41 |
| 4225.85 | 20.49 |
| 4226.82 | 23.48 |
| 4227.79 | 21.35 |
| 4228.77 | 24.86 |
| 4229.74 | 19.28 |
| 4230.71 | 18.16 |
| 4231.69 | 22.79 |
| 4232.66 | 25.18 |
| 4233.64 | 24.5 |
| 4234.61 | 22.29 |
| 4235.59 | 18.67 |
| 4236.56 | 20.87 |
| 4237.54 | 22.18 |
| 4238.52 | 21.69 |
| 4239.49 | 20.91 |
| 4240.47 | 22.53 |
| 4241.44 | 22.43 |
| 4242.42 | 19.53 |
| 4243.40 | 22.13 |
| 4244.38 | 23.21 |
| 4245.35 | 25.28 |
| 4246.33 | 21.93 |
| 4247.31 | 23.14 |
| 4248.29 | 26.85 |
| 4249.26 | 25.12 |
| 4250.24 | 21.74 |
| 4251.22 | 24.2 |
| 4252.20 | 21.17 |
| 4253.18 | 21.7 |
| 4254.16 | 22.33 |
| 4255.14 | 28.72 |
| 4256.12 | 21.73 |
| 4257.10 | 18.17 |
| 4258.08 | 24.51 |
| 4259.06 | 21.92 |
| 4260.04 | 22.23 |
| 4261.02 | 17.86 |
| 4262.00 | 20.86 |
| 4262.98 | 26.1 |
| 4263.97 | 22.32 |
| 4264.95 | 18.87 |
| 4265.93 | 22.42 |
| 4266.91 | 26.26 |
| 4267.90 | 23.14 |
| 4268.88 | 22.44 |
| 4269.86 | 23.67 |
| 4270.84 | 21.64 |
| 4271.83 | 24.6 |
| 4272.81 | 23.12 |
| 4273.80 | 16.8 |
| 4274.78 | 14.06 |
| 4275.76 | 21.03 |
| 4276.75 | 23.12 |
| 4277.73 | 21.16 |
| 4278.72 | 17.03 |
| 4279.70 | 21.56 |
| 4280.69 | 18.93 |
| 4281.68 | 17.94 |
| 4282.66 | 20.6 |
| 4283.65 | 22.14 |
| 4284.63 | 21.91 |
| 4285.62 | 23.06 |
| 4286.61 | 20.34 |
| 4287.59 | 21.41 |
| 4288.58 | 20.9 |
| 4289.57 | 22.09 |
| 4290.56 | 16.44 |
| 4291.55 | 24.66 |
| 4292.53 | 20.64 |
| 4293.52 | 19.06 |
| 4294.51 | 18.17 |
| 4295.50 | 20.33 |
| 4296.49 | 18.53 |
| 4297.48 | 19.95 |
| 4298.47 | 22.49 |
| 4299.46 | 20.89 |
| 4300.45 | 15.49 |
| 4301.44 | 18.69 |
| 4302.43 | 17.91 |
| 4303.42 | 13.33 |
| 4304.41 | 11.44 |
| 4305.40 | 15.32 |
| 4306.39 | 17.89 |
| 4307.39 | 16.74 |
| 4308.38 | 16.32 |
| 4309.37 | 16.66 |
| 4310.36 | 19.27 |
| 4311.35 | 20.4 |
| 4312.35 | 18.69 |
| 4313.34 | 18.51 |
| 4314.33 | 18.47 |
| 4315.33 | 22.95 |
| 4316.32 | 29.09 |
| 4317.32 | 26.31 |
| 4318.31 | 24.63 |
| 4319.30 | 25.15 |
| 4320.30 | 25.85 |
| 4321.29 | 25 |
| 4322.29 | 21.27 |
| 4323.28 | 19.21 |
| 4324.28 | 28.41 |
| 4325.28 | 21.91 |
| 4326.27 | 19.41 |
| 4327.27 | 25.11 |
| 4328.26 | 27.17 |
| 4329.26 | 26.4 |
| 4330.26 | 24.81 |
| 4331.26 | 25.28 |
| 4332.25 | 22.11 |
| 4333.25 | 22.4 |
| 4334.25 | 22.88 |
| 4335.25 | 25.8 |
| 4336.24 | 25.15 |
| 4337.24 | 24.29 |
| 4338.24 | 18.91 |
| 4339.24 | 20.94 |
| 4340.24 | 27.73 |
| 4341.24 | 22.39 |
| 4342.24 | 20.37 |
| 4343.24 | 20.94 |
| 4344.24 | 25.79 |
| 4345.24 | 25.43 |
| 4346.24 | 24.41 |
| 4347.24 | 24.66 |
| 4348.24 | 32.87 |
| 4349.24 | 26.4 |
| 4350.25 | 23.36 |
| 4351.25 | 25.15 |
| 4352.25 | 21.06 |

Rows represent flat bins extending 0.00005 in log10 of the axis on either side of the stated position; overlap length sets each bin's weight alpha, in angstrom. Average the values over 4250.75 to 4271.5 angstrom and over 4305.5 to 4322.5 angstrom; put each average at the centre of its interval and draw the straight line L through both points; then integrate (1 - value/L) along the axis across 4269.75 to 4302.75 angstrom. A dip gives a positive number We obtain 2.4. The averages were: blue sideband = 22.5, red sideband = 21.2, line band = 20.3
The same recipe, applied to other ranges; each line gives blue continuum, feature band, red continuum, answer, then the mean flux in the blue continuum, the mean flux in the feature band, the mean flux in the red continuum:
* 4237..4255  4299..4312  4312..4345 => 3.53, 22.8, 17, 23.5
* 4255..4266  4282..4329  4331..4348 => 4.60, 21.9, 20.7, 23.6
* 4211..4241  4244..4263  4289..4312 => -2.23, 21.7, 22.9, 18.4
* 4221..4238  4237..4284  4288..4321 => -2.70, 21.4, 21.9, 19.8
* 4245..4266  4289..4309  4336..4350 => 4.38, 22.7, 18.3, 24.3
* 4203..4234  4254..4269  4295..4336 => -0.85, 21.3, 22.5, 21.2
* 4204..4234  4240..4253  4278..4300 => -1.26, 21.3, 23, 20.4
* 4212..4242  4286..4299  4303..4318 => -0.61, 21.8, 20.4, 18.9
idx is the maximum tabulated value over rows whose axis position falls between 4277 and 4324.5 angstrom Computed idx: 29.09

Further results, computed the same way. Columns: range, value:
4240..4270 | 28.72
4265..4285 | 26.26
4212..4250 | 29.42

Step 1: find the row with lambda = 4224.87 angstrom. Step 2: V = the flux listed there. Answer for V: 16.41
